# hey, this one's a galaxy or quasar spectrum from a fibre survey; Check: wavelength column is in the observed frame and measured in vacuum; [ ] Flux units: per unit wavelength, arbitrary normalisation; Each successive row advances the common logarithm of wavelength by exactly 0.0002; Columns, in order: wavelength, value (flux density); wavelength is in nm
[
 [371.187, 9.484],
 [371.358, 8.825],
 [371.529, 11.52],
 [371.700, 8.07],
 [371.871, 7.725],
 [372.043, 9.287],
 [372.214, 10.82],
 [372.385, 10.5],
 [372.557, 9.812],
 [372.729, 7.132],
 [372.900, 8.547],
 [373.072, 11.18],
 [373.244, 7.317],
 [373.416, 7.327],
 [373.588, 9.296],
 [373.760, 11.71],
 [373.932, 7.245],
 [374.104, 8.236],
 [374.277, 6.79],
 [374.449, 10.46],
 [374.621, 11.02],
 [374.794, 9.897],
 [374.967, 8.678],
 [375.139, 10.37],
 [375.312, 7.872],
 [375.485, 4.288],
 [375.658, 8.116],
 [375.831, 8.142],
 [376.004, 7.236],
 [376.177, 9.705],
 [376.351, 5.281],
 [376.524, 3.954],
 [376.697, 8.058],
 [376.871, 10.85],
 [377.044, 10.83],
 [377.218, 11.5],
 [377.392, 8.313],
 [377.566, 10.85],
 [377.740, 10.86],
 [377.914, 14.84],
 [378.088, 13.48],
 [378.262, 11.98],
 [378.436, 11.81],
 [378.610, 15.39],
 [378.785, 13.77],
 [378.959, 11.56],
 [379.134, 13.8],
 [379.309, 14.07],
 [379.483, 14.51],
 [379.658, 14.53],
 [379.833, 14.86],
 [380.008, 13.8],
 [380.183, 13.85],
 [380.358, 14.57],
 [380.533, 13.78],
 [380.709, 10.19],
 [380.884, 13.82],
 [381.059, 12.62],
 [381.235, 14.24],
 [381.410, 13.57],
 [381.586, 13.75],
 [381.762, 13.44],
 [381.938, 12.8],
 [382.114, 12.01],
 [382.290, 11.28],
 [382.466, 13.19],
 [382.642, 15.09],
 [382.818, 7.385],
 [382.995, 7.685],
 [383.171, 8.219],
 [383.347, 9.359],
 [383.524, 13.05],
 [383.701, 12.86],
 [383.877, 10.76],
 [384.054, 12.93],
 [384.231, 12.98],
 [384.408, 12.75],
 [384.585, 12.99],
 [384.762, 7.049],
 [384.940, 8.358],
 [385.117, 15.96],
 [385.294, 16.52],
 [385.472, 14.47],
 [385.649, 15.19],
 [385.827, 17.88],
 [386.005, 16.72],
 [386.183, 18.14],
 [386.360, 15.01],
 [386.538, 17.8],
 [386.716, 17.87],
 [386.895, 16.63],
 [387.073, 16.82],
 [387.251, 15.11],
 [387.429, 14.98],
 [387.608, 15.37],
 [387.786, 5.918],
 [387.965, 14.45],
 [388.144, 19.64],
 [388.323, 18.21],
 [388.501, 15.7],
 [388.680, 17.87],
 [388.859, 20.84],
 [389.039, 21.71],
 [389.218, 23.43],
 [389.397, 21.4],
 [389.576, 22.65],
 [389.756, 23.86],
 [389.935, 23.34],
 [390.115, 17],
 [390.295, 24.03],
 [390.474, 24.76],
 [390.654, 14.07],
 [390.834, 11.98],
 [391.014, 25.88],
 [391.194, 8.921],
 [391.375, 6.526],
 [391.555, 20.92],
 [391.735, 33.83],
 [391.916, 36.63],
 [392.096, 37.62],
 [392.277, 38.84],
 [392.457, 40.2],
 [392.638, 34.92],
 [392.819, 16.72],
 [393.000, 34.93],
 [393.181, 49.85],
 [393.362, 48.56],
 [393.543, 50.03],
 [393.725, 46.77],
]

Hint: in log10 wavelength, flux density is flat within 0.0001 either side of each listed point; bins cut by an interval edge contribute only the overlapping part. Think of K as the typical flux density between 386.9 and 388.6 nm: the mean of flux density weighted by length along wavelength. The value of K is 15.2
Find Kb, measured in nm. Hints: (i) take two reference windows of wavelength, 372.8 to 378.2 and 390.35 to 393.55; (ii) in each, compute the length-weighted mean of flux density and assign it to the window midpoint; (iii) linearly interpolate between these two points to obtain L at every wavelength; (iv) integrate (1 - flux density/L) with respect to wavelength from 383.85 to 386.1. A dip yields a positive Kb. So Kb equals 0.78 nm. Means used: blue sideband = 9.12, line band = 13.5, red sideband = 29.2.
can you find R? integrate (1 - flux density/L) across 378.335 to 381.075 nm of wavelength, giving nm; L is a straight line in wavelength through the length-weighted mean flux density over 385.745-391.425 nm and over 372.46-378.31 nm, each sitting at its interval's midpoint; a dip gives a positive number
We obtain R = -0.38 nm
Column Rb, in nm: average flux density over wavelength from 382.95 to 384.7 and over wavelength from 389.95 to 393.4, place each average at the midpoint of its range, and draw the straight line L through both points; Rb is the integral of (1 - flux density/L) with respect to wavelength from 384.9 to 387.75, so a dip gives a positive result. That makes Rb 0.10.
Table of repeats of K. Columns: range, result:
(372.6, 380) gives 10.2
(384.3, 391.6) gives 16.8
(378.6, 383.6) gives 12.7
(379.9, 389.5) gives 14.3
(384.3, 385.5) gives 12.5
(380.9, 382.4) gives 13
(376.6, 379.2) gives 11.8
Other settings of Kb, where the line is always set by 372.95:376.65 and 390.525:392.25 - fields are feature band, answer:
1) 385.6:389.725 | 0.40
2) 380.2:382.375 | 0.12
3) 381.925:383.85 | 0.52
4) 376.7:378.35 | -0.10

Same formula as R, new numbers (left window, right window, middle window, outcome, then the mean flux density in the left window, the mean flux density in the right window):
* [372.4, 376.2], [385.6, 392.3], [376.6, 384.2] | 0.40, 8.67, 19.5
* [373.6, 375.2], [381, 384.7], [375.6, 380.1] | -0.32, 9.36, 12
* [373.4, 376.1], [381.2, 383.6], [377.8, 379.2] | -0.44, 8.58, 11.7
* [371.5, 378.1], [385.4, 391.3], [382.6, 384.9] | 0.62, 9.09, 17.8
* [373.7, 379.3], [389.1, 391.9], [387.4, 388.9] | 0.25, 9.96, 20.6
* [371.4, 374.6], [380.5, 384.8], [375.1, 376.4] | 0.30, 9.09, 11.9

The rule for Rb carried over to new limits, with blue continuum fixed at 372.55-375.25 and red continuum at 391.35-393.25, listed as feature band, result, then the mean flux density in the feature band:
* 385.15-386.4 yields 0.41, 16.3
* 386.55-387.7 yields 0.43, 16.2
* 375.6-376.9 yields 0.49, 7.52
